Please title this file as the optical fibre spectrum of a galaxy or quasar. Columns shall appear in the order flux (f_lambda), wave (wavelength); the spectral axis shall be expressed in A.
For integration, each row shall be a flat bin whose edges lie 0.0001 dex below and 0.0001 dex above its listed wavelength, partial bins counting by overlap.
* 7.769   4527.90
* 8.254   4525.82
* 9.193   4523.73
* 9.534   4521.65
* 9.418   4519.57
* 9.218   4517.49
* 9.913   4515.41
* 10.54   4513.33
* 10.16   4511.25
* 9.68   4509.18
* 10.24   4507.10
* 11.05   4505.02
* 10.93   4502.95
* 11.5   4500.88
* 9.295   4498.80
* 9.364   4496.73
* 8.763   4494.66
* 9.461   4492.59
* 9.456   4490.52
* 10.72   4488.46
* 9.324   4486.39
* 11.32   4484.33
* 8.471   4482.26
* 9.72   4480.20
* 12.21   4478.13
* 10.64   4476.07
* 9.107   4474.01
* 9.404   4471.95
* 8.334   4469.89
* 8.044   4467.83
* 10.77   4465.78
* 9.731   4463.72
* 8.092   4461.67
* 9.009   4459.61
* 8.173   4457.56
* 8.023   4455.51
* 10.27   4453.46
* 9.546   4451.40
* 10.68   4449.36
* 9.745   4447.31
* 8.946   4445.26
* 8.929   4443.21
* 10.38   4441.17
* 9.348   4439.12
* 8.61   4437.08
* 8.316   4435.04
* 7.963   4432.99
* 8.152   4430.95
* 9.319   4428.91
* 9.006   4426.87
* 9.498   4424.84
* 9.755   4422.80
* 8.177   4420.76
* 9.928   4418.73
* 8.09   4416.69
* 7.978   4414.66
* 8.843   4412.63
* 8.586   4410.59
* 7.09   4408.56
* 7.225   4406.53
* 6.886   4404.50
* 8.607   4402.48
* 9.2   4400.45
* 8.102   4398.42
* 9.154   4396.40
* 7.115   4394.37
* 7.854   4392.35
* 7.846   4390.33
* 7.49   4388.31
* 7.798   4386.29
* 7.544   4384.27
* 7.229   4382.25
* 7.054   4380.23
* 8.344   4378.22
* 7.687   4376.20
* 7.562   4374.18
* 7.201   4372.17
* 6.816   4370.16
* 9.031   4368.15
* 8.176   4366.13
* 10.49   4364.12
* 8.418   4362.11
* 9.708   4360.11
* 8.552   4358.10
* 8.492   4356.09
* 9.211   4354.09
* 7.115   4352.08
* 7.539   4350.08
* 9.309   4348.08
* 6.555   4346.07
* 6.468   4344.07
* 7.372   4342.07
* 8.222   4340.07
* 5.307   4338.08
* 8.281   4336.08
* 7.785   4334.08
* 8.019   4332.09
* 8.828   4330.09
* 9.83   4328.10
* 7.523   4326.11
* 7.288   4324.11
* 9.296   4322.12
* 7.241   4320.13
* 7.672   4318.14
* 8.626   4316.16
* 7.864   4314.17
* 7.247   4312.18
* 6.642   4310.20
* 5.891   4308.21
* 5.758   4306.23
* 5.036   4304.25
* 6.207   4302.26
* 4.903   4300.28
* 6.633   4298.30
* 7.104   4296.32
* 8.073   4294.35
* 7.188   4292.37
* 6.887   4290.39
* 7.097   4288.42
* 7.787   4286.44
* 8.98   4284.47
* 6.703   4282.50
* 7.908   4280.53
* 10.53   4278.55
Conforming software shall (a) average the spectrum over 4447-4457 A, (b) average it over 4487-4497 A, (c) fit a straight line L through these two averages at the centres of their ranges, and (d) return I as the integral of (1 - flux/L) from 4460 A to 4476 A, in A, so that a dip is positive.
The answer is 0.7 A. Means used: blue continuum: 9.58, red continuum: 9.56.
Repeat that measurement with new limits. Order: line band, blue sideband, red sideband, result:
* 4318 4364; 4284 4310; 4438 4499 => -4.0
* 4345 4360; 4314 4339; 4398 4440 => -0.1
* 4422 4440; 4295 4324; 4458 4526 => -0.2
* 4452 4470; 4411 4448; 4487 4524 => 0.7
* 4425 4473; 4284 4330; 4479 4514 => 1.2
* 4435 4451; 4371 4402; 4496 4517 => -0.8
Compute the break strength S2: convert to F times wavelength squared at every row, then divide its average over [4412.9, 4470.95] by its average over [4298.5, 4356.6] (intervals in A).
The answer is 1.3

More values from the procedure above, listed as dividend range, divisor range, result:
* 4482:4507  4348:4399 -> 1.31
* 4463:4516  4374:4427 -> 1.27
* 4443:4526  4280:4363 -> 1.38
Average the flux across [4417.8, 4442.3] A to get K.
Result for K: 9.04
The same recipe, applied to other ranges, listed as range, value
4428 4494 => 9.38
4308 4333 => 7.9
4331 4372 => 8.03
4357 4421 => 8.12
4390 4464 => 8.71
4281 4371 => 7.63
